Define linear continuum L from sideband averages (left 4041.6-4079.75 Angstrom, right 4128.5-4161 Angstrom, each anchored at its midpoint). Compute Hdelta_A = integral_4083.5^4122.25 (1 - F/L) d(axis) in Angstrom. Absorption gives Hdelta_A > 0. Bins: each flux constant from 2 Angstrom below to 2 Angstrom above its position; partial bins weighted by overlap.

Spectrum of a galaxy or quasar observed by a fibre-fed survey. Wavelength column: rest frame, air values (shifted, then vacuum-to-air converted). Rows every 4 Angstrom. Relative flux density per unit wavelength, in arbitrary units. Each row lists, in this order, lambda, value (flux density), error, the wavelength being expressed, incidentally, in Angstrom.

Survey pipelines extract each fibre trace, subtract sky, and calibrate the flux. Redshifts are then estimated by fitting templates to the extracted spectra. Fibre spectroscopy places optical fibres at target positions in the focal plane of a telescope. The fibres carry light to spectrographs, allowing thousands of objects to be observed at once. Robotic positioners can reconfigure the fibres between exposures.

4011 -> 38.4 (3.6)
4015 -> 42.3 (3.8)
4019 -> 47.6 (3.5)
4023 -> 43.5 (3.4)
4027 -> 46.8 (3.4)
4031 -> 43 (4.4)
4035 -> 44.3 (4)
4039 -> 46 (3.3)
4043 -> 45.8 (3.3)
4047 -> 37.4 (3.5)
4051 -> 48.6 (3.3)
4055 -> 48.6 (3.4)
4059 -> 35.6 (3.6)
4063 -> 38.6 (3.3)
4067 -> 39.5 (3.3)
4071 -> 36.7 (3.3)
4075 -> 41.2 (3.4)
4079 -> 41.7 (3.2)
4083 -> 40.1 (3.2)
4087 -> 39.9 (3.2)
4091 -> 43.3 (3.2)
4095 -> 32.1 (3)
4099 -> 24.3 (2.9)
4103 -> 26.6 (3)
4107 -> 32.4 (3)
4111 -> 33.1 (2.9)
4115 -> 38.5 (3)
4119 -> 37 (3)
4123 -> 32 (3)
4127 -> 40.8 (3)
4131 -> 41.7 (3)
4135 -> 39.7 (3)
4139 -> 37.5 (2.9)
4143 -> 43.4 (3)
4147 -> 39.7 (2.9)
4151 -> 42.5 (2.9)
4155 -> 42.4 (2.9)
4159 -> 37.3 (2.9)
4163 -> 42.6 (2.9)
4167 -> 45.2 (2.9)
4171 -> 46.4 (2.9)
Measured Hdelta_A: 6.3 Angstrom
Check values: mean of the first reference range 41.3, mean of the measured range 34.3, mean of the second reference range 40.5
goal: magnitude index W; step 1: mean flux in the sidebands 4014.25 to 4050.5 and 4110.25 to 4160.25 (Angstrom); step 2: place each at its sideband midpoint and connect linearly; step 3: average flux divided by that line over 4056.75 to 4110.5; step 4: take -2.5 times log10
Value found 0.15 mag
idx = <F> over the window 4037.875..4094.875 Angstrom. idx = 41.3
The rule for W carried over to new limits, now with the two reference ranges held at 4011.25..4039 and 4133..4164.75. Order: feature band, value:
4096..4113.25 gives 0.385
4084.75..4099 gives 0.161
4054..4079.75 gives 0.083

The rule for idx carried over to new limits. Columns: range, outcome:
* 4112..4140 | 38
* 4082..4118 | 34.4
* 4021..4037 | 44.4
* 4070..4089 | 40.1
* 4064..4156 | 37.6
